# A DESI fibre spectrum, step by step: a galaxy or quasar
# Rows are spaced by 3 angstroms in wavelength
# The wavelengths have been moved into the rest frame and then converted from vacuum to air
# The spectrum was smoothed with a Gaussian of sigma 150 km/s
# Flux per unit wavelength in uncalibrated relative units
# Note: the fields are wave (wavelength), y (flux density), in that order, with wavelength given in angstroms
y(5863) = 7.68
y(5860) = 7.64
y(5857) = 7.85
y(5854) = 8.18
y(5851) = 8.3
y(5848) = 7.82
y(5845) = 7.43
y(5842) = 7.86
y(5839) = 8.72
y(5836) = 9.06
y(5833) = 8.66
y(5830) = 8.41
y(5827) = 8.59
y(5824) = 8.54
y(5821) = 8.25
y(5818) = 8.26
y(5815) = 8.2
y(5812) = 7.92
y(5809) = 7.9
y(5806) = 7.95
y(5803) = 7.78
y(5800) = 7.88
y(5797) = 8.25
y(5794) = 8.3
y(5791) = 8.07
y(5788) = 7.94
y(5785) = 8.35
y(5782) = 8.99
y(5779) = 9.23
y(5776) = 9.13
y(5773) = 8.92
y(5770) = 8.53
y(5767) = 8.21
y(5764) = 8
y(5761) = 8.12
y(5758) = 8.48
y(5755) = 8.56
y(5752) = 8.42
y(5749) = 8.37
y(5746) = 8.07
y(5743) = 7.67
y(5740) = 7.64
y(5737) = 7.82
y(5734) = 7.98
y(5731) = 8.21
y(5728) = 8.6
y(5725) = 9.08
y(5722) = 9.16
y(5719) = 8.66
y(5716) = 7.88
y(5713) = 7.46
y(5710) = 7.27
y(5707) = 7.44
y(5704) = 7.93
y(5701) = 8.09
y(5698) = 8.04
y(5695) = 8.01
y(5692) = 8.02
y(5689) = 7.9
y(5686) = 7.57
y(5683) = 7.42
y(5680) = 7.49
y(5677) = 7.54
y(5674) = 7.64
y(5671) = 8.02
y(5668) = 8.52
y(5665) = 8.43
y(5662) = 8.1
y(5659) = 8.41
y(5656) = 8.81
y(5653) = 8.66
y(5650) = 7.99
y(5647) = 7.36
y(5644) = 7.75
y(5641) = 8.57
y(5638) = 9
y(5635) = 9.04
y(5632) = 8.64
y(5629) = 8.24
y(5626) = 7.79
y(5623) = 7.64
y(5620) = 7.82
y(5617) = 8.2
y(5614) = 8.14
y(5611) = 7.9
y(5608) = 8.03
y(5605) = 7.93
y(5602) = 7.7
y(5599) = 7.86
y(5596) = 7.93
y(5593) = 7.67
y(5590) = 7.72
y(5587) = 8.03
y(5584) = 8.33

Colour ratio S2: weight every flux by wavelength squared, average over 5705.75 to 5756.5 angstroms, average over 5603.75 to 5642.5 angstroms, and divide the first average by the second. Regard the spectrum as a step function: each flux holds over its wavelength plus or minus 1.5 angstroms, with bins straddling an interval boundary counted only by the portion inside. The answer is 1.03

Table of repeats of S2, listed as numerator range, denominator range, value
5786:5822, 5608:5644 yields 1.04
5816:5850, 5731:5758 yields 1.06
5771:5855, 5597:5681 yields 1.09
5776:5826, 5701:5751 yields 1.05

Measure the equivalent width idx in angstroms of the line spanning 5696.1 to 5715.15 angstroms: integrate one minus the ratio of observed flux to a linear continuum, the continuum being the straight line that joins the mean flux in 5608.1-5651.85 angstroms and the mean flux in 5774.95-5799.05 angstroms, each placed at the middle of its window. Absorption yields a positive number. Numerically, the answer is 1.4 angstroms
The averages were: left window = 8.15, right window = 8.51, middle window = 7.72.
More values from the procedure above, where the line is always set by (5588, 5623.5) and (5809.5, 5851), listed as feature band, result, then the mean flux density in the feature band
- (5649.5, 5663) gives -0.8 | 8.43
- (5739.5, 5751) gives 0.2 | 7.98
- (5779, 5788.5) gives -0.5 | 8.6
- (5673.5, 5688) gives 0.9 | 7.54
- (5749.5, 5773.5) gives -0.7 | 8.38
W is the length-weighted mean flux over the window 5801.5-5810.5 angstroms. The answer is 7.88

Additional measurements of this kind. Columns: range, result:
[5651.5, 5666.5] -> 8.48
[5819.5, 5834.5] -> 8.49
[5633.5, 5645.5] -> 8.59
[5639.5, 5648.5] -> 7.89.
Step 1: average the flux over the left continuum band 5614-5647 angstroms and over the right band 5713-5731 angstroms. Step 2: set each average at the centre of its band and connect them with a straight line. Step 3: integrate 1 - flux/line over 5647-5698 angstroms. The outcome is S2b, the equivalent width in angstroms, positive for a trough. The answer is 2.1 angstroms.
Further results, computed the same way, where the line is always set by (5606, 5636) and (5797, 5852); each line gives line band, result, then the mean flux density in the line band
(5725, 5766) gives -0.1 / 8.18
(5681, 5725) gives 1.1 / 7.95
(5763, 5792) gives -1.3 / 8.55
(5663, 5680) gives 0.3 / 7.98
